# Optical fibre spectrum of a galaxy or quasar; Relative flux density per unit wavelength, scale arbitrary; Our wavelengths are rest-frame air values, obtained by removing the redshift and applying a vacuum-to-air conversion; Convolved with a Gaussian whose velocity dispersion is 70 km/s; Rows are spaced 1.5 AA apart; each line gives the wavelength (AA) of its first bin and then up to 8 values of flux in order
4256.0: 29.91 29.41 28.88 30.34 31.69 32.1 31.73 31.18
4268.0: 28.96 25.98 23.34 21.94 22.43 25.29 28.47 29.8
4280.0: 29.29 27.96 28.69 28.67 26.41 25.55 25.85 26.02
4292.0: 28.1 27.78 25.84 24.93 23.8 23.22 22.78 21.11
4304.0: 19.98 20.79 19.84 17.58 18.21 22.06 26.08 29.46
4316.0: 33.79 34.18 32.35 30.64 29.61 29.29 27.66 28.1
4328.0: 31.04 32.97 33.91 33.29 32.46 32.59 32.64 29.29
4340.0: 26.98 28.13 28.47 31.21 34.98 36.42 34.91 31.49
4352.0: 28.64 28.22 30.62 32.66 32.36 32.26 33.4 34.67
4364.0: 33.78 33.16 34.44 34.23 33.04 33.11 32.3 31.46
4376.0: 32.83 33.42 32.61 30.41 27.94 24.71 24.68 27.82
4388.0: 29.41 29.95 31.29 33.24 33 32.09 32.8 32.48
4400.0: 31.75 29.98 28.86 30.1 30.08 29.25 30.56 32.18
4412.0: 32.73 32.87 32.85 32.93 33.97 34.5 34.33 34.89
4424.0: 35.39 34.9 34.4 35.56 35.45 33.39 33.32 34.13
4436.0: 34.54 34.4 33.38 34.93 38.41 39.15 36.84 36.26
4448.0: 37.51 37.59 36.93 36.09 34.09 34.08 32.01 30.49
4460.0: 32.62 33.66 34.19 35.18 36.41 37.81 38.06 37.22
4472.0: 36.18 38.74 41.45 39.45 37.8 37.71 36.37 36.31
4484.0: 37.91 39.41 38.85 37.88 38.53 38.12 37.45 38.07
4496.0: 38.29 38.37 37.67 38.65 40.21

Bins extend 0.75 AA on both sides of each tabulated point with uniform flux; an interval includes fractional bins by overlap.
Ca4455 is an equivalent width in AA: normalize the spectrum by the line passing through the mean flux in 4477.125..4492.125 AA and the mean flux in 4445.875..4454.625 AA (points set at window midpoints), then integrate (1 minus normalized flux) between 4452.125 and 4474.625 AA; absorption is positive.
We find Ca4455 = 1.1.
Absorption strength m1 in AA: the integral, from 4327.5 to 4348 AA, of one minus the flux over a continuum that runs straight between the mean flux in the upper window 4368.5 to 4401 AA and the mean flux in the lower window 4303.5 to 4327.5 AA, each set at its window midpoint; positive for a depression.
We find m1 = -2.8 AA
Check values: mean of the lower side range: 26.3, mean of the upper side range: 31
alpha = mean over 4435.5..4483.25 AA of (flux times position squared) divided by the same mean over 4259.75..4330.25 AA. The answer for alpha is 1.4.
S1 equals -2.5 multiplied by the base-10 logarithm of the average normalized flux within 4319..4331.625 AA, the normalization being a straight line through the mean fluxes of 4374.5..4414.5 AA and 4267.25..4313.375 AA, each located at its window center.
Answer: -0.143 mag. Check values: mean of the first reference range 24.7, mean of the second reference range 30.7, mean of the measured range 30.5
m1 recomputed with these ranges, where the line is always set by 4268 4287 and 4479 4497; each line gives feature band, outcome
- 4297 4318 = 3.41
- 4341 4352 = -0.64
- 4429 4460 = 0.42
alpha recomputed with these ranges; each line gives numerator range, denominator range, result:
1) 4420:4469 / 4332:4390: 1.16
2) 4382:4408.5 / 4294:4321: 1.26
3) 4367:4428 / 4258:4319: 1.27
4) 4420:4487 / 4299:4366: 1.29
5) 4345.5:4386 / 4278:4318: 1.30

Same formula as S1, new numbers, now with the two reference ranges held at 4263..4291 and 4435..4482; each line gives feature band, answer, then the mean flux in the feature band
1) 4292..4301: 0.13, 25.2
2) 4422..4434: 0.00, 34.6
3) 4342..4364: -0.04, 32.2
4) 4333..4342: -0.01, 30.5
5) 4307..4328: 0.07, 27.5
